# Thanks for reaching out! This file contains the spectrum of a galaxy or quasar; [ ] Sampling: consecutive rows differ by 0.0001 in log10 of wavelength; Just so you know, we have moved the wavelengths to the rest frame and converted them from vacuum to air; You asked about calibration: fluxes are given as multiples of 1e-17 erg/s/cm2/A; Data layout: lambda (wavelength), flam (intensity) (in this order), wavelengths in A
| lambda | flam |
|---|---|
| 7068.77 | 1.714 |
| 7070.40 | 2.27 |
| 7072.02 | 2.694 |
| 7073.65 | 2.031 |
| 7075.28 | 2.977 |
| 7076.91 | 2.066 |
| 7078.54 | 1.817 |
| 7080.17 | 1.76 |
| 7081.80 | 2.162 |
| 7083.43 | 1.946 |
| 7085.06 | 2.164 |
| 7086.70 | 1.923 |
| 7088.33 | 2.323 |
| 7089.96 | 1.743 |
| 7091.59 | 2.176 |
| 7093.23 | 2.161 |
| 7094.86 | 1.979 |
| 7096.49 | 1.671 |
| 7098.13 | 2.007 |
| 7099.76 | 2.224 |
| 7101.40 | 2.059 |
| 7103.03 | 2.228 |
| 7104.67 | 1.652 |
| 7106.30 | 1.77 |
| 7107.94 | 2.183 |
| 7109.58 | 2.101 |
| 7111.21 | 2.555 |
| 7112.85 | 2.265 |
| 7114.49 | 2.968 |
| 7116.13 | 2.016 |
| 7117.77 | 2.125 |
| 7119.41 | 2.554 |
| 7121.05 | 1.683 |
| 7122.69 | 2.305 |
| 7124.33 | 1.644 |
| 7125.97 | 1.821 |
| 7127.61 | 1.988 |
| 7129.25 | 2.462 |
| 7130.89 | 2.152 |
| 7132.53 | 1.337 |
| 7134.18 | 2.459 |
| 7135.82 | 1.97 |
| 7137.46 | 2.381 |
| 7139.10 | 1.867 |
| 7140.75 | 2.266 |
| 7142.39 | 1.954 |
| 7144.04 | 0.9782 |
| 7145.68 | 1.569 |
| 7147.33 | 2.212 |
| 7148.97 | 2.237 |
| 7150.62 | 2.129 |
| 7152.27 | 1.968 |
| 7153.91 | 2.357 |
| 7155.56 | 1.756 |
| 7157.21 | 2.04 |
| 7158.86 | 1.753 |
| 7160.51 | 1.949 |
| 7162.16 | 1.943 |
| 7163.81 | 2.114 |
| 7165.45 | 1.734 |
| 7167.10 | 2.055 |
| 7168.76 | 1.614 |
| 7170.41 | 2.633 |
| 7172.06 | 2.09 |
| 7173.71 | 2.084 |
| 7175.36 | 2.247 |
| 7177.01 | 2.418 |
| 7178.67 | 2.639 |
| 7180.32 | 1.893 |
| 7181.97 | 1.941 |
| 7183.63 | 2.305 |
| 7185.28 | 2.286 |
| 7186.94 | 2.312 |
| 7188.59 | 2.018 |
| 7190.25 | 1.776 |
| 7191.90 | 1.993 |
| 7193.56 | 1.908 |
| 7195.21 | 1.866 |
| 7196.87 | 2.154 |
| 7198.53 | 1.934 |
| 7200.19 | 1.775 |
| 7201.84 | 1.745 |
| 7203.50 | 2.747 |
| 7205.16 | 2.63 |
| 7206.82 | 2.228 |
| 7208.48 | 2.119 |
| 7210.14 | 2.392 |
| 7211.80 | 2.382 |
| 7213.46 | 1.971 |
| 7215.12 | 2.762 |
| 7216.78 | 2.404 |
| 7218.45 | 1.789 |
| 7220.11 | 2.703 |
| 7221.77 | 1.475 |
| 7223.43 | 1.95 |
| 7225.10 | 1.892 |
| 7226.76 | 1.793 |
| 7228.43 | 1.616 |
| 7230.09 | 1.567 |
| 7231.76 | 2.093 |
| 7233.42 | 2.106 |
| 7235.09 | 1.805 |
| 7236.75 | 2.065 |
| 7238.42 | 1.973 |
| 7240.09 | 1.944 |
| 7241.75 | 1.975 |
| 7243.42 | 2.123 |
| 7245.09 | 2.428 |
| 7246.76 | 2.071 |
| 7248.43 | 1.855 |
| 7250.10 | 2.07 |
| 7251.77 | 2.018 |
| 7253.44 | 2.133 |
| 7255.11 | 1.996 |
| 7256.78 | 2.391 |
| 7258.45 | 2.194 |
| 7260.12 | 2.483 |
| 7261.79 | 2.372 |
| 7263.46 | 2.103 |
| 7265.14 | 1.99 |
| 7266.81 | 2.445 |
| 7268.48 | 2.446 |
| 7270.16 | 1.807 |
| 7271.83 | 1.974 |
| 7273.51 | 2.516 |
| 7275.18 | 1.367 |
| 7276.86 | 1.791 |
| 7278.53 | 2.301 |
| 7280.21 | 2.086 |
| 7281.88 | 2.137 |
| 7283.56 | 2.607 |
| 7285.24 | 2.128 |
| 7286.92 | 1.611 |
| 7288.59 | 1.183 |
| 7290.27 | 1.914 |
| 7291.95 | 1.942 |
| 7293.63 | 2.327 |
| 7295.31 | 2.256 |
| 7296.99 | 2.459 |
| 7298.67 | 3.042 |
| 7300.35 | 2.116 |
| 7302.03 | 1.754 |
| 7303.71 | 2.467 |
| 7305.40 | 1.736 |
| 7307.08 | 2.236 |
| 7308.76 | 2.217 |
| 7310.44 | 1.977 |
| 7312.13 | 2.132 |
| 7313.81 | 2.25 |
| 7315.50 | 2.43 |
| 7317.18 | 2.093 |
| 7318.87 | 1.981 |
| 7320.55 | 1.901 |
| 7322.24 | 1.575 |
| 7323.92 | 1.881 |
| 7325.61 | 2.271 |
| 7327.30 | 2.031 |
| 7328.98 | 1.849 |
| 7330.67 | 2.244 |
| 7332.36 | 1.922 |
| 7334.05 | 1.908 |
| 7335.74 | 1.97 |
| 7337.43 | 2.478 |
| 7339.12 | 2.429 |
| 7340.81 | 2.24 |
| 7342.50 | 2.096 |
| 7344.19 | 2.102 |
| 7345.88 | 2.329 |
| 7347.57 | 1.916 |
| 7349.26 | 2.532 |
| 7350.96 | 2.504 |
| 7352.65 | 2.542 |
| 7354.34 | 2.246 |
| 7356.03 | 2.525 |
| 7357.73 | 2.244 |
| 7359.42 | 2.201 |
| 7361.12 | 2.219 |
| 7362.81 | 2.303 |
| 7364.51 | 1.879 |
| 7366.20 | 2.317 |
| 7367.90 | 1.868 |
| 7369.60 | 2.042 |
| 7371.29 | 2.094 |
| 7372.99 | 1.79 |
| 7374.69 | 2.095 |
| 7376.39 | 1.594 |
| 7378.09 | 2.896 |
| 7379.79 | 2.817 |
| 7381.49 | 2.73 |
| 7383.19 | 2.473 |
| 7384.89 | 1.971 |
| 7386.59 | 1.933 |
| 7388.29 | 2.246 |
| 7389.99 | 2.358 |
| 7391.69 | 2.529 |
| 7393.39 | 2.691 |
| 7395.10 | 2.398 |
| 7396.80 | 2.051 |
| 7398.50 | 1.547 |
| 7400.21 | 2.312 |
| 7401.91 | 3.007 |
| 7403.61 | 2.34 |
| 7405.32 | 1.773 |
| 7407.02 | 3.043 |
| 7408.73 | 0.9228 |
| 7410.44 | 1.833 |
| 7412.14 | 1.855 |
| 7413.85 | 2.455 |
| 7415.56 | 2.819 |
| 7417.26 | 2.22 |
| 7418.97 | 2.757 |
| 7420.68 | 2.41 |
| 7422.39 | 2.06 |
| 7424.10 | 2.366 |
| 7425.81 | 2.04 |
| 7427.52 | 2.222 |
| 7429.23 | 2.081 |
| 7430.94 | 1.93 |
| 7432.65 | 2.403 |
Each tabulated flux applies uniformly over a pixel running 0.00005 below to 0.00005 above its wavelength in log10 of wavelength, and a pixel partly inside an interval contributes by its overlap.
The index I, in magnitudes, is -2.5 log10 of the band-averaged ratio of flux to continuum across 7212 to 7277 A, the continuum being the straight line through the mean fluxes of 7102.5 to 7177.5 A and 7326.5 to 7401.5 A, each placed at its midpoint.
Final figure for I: 0.03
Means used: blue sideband 2.05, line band 2.07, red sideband 2.22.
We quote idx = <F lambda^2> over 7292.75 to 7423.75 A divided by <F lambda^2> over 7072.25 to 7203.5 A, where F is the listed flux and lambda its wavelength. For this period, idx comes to 1.14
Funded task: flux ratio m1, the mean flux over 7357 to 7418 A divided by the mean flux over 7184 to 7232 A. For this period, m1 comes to 1.07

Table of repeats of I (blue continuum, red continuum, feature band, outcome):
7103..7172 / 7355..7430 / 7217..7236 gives 0.109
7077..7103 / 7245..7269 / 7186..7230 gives 0.029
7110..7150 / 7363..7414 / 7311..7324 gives 0.063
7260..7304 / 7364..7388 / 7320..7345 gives 0.049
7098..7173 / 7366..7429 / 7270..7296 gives 0.080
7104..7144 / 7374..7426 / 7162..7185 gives -0.007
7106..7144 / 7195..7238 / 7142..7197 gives 0.034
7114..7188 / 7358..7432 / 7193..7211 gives -0.021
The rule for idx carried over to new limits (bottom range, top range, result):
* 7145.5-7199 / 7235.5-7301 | 1.05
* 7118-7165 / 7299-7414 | 1.16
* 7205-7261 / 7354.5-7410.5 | 1.10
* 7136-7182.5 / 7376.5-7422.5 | 1.21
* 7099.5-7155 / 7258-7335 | 1.06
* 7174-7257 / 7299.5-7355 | 1.05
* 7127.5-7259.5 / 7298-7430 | 1.12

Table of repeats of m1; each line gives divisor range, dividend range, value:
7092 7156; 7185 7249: 1.01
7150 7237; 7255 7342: 1.02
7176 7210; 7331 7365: 1.04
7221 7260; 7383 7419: 1.12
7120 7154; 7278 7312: 1.07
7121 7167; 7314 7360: 1.10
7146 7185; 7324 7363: 1.06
